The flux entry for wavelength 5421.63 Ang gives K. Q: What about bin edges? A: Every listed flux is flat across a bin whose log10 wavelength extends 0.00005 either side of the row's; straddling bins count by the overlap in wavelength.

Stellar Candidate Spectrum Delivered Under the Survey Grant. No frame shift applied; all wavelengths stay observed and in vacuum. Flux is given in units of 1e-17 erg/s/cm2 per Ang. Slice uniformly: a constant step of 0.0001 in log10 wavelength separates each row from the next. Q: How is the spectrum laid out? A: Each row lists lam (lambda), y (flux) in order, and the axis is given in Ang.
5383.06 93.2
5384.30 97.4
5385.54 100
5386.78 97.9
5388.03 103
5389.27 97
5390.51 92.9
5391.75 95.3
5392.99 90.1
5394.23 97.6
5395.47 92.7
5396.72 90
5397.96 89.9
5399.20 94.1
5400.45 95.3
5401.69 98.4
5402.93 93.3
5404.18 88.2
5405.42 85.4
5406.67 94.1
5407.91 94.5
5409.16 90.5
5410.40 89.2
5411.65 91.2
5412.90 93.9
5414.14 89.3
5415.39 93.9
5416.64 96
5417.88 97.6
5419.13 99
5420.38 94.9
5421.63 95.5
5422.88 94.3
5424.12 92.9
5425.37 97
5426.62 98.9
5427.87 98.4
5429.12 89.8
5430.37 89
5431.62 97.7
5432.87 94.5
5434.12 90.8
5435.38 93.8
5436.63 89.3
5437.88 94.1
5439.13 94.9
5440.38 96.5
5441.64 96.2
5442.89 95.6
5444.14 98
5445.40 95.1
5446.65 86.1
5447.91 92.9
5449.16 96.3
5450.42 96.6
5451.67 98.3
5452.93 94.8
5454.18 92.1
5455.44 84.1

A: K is 95.5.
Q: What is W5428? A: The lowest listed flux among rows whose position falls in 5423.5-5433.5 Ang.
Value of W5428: 89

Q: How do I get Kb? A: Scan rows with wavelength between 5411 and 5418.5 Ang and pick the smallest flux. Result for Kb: 89.3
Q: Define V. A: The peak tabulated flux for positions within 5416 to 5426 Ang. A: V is 99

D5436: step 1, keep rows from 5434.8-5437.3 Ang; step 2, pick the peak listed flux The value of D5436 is 93.8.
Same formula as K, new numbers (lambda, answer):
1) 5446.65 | 86.1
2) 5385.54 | 100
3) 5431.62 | 97.7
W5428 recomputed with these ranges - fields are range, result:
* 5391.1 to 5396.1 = 90.1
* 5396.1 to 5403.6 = 89.9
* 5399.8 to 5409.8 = 85.4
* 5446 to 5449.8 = 86.1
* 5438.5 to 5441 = 94.9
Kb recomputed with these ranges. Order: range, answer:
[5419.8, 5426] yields 92.9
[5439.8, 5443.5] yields 95.6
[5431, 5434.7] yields 90.8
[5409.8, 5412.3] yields 89.2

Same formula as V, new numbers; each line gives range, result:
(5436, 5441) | 96.5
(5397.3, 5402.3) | 98.4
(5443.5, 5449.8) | 98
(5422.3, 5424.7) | 94.3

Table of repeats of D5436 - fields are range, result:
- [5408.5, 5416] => 93.9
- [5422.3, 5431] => 98.9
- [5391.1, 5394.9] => 97.6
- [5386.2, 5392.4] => 103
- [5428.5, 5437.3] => 97.7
